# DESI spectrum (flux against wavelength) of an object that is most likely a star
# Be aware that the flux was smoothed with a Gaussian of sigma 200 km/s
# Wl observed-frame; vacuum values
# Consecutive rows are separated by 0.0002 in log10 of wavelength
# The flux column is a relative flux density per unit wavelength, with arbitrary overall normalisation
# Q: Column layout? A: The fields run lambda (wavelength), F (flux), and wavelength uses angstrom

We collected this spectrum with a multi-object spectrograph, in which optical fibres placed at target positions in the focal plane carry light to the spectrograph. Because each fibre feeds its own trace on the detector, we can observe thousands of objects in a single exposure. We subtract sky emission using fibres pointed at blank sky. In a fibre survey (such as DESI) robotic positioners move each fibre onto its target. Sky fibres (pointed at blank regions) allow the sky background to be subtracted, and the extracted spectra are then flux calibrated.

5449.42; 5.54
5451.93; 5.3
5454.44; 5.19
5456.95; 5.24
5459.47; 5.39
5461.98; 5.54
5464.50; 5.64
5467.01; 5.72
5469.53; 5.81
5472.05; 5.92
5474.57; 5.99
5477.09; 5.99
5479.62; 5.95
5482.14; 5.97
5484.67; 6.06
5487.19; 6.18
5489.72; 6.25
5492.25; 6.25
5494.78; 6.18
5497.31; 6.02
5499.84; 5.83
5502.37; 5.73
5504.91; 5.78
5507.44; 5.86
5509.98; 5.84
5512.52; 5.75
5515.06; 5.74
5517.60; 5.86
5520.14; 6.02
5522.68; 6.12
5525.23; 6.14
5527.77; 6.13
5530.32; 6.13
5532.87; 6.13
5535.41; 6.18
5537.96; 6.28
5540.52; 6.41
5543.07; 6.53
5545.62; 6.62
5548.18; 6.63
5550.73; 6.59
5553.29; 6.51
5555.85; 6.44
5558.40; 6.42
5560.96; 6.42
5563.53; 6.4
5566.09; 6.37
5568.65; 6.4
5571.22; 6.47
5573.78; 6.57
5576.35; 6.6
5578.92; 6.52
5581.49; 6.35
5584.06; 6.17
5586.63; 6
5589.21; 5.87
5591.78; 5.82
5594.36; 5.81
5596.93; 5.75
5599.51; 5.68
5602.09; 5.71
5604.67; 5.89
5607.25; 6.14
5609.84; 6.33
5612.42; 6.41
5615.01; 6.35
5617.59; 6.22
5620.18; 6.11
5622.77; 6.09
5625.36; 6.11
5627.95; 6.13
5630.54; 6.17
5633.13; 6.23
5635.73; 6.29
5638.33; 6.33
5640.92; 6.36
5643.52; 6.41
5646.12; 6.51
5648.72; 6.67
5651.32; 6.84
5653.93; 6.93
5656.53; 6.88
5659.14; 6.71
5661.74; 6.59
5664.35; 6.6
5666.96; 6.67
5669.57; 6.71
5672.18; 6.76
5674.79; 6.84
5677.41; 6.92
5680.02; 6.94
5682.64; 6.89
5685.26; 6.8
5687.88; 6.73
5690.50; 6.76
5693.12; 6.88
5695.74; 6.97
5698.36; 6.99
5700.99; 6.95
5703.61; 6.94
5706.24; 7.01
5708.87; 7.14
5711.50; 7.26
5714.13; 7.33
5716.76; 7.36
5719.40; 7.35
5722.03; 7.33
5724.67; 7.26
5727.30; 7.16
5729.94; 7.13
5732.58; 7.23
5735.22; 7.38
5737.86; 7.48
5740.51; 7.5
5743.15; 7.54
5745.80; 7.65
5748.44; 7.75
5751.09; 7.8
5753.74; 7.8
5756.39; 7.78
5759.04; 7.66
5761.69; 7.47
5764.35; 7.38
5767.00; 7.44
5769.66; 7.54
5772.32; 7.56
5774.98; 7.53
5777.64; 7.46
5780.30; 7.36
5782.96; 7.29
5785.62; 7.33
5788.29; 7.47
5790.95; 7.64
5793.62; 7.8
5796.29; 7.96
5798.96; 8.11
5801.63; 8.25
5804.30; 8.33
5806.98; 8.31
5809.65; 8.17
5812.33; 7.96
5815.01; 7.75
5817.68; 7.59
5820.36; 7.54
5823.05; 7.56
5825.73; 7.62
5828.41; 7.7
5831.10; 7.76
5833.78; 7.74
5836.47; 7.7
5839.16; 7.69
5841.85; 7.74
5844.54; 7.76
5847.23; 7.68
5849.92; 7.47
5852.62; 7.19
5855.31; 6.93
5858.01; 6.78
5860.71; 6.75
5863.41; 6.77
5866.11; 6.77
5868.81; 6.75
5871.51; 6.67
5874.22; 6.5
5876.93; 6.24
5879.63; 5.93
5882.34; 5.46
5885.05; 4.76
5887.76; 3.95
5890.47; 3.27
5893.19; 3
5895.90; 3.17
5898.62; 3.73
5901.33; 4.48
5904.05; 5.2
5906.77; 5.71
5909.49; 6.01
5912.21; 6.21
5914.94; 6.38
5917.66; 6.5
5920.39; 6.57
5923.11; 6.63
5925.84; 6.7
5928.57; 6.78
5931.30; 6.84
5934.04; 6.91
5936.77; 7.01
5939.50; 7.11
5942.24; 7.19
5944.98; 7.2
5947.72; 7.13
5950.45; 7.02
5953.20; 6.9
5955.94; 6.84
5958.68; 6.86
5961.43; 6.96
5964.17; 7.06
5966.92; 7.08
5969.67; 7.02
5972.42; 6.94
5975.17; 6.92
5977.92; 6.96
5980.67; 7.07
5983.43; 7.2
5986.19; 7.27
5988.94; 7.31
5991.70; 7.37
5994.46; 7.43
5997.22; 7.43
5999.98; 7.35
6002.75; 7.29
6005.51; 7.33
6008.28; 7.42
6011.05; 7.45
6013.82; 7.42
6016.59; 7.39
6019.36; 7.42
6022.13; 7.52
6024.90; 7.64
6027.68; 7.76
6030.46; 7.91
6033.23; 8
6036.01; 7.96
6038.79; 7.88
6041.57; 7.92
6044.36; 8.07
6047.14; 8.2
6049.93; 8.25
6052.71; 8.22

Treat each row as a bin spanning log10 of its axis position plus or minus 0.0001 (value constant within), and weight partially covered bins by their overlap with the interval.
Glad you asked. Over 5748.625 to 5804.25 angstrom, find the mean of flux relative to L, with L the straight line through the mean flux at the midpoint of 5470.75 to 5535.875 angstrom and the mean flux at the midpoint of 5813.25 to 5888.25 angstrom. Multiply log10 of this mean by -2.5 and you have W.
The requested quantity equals -0.13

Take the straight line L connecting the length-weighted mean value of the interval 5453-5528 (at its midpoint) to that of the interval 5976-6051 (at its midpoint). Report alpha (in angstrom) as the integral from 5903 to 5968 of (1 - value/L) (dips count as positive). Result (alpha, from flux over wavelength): 5.35 angstrom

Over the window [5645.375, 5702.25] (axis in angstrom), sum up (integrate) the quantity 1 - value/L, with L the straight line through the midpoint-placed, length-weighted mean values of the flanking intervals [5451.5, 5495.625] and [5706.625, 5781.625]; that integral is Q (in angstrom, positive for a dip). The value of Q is 1.8 angstrom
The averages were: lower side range 5.82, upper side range 7.45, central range 6.8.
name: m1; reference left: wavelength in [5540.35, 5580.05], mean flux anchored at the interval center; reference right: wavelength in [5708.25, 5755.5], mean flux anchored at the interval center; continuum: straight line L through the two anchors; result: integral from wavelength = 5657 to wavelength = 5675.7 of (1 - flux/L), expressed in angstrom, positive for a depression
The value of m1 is 1.0 angstrom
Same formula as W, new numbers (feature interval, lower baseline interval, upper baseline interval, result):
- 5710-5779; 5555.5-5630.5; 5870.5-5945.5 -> -0.24 mag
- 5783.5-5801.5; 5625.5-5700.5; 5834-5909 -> -0.23 mag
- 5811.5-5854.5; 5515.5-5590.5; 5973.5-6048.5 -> -0.09 mag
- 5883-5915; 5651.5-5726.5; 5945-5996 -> 0.46 mag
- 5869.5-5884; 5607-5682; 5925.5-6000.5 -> 0.13 mag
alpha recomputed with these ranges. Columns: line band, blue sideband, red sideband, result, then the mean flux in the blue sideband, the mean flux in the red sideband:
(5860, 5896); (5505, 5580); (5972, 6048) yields 8.39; 6.27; 7.5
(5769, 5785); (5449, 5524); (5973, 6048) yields -1.64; 5.83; 7.51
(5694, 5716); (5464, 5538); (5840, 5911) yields -4.27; 5.98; 5.88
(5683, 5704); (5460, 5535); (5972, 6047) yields -1.09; 5.95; 7.49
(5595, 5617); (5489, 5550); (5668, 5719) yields 1.68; 6.1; 6.96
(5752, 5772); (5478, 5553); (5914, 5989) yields -3.05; 6.11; 6.94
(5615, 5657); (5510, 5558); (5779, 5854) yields 2.42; 6.23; 7.73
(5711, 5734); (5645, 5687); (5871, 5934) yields -2.84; 6.77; 5.52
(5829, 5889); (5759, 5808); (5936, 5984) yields 5.00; 7.67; 7.02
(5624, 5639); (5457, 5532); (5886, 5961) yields -0.68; 5.91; 5.98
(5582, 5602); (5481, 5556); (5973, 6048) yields 1.45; 6.13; 7.51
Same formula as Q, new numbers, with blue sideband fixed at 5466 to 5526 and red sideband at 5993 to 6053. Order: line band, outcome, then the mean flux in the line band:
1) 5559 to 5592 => -0.6 angstrom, 6.32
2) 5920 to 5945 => 1.7 angstrom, 6.89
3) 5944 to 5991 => 2.9 angstrom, 7.05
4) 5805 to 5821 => -2.1 angstrom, 7.92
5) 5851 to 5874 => 1.1 angstrom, 6.82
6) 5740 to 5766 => -3.2 angstrom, 7.64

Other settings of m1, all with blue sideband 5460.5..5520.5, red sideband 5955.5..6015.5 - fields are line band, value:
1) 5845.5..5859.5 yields -0.77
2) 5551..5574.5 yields -1.36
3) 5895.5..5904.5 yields 3.65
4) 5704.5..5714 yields -0.99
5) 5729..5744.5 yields -1.98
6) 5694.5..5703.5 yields -0.72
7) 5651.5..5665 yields -0.88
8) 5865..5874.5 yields 0.27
